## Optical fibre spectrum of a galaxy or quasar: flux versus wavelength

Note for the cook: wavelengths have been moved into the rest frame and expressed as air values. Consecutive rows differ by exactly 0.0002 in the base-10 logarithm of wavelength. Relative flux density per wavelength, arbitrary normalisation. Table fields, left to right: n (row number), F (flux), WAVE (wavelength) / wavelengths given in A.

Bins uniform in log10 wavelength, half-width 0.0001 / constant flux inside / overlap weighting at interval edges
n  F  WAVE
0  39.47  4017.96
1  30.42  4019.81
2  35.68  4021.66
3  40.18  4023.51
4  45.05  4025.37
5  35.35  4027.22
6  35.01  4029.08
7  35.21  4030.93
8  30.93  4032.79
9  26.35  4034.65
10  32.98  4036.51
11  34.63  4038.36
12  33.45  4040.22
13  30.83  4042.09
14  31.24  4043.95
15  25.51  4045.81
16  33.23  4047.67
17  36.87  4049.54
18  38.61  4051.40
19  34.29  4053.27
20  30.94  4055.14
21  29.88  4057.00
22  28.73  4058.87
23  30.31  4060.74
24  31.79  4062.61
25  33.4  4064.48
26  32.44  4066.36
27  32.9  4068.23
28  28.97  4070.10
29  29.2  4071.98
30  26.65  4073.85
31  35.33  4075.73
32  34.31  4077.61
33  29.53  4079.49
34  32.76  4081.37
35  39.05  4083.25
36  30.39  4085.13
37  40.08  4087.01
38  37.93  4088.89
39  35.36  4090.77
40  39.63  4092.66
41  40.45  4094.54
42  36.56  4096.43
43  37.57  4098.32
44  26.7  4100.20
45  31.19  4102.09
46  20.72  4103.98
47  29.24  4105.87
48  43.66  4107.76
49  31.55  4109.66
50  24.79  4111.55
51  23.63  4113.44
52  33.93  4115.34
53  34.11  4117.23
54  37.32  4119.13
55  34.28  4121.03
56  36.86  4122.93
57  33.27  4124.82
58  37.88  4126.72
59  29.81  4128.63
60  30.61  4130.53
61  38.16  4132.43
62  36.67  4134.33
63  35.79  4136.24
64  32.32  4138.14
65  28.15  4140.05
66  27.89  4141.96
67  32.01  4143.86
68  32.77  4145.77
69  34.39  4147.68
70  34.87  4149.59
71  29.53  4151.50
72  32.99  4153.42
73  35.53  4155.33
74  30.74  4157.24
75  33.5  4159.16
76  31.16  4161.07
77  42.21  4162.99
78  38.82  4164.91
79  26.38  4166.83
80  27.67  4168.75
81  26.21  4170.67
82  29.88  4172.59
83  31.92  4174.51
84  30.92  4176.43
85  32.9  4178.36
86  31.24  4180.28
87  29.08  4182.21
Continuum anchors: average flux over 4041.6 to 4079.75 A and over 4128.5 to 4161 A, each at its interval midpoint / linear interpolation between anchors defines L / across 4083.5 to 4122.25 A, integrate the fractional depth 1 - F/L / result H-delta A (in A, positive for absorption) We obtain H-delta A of -1.6 A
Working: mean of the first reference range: 31.7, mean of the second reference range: 32.7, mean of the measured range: 33.6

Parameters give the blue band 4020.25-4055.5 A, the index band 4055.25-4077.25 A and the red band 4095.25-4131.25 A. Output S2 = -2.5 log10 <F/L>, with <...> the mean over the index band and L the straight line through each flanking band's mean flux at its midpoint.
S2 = 0.08 mag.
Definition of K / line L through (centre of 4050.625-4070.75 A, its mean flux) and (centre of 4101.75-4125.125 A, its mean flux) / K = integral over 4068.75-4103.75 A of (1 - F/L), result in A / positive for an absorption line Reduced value -1.9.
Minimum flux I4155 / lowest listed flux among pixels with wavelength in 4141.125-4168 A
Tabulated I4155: 26.38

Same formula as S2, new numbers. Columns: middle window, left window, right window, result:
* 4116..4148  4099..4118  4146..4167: -0.06 mag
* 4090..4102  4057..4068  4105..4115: -0.16 mag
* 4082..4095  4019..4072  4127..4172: -0.14 mag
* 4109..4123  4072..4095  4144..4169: 0.08 mag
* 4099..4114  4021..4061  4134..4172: 0.13 mag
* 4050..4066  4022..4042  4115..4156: 0.07 mag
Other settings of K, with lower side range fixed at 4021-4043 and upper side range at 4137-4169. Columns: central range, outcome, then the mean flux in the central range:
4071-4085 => 0.6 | 32.3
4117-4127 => -0.8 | 35.6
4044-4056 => 0.4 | 33.1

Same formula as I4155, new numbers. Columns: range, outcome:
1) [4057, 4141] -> 20.72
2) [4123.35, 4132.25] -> 29.81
